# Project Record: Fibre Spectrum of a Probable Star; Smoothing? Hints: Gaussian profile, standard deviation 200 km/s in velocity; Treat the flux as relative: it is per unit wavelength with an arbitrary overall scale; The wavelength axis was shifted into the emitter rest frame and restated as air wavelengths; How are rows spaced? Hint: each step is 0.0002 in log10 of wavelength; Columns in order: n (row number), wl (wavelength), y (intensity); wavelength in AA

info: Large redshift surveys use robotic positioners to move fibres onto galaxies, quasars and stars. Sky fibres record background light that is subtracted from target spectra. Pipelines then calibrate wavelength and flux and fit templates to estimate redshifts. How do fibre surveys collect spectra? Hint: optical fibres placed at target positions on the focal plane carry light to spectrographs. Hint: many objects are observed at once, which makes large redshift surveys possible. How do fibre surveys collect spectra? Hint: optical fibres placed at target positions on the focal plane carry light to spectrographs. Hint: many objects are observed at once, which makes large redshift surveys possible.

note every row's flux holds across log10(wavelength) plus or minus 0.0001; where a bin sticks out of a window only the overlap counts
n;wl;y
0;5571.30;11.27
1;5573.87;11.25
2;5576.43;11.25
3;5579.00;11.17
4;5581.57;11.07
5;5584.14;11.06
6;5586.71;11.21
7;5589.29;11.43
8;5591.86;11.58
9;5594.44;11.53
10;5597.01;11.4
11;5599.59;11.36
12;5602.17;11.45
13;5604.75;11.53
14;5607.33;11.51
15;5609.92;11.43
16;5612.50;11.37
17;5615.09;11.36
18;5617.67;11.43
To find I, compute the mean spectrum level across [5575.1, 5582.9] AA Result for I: 11.2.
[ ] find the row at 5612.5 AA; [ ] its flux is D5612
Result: 11.37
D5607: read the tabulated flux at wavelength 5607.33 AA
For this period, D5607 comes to 11.51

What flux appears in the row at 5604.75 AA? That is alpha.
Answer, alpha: 11.53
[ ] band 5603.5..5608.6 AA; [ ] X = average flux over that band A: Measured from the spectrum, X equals 11.5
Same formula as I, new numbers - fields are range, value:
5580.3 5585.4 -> 11.1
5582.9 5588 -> 11.1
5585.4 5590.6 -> 11.3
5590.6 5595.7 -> 11.5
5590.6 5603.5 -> 11.5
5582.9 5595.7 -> 11.4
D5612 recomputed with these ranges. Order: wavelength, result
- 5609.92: 11.43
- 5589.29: 11.43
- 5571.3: 11.27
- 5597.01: 11.4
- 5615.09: 11.36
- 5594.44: 11.53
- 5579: 11.17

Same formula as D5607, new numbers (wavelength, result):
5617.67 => 11.43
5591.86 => 11.58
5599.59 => 11.36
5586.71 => 11.21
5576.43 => 11.25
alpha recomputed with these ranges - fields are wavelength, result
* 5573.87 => 11.25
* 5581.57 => 11.07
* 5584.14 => 11.06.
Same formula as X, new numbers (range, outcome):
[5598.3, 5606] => 11.4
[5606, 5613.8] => 11.4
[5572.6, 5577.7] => 11.3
